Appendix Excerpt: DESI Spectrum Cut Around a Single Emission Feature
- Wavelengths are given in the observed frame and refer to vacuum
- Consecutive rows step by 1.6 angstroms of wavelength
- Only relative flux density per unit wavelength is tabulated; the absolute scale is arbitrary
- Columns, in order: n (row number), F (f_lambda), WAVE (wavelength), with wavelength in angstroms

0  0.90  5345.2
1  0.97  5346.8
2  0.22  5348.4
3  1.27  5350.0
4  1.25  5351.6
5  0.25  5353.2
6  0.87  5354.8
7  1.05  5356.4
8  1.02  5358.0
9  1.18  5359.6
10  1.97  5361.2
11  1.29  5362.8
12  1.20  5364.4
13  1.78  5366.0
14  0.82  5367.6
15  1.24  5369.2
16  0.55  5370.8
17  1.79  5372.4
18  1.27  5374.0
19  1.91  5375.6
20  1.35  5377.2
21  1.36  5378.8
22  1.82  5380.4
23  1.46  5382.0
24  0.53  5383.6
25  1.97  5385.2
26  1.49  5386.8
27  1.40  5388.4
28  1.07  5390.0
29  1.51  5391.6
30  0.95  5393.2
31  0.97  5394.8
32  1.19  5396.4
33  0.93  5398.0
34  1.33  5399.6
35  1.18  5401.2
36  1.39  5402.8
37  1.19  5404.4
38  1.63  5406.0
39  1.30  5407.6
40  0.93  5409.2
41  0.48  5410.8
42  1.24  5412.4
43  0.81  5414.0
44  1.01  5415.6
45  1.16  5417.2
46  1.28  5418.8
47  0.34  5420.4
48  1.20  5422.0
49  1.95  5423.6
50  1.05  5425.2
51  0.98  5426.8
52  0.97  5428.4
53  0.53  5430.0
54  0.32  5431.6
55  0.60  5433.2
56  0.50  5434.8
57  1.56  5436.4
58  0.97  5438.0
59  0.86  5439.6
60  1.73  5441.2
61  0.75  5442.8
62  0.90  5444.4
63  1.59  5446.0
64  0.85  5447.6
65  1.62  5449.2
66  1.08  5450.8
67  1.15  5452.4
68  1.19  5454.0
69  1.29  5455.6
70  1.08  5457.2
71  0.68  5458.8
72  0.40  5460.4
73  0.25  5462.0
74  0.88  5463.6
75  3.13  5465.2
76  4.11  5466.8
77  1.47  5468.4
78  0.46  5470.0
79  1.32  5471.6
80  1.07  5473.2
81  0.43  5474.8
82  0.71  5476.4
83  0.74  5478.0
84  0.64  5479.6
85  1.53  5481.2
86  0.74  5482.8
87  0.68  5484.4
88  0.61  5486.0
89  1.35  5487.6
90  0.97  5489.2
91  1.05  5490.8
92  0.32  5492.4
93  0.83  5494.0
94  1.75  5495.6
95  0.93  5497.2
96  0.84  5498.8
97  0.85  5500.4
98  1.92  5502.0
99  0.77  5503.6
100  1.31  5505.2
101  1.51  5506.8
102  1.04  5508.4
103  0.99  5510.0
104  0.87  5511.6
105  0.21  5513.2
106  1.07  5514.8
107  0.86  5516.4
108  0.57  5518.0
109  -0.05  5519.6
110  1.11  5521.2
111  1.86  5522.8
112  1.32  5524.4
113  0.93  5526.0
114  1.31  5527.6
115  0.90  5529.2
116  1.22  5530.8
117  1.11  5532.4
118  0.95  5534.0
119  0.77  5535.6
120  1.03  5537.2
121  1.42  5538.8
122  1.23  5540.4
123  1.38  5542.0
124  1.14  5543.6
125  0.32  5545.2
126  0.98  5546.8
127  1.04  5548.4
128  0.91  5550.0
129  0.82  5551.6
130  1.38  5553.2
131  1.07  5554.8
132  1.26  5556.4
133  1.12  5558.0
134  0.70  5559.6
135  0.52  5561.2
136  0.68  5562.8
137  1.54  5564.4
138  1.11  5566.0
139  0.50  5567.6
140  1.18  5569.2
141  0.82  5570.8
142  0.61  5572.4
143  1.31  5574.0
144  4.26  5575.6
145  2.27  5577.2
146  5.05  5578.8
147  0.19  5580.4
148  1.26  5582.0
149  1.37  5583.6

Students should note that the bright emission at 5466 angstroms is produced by H-beta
